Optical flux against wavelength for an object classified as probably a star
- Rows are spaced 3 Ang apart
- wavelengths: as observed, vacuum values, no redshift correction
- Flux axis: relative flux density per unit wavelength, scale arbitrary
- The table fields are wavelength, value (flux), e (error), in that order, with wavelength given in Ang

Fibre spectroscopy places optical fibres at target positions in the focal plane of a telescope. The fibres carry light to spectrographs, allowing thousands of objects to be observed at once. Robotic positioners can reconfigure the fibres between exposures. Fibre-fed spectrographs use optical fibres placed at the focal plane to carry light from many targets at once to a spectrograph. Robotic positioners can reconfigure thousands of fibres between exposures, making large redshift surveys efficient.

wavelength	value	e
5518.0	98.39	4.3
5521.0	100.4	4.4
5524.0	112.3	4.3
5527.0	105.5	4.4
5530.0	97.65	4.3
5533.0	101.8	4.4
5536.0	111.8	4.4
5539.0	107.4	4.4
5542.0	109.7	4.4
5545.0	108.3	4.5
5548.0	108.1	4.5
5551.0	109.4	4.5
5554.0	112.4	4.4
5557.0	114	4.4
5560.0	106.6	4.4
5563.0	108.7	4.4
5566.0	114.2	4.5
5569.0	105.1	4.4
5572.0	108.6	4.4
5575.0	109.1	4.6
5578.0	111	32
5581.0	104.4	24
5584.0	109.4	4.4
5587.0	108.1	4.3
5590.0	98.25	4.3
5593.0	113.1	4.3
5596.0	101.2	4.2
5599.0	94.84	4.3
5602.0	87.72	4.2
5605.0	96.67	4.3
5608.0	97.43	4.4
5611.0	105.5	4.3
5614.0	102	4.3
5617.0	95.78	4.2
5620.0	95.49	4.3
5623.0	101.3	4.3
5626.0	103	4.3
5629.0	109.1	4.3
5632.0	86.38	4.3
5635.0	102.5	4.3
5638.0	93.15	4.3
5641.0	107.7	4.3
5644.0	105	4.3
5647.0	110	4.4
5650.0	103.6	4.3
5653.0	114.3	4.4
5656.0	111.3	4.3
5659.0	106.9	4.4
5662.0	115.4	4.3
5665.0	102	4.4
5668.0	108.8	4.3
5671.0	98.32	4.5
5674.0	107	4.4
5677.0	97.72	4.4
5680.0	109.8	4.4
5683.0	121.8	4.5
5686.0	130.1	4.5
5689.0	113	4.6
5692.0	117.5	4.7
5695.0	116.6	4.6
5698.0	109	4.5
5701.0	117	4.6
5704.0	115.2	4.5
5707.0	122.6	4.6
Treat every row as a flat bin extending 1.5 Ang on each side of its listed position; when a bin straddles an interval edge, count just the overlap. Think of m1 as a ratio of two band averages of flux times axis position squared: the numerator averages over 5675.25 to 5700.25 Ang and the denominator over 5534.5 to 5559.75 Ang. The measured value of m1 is 1.09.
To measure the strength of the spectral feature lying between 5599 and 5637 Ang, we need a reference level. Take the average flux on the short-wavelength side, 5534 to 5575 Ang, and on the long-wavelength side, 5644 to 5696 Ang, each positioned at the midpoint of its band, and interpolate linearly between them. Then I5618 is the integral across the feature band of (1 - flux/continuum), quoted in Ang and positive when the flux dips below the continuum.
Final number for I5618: 4.1 Ang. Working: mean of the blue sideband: 109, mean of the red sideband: 111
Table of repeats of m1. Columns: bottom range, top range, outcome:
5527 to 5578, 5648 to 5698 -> 1.07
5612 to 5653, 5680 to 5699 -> 1.18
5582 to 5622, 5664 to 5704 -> 1.14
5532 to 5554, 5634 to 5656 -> 1.01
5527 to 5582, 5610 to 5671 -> 0.99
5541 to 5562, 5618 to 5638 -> 0.93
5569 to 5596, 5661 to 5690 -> 1.06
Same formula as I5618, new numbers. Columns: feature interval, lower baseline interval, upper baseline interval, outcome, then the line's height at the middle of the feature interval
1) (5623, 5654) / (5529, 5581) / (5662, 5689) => 1.8 Ang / 110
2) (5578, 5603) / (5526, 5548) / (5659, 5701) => 1.2 Ang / 108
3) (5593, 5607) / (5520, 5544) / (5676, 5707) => 1.6 Ang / 110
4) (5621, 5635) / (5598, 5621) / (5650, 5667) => 0.2 Ang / 102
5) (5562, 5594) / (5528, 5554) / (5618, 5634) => -1.4 Ang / 104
